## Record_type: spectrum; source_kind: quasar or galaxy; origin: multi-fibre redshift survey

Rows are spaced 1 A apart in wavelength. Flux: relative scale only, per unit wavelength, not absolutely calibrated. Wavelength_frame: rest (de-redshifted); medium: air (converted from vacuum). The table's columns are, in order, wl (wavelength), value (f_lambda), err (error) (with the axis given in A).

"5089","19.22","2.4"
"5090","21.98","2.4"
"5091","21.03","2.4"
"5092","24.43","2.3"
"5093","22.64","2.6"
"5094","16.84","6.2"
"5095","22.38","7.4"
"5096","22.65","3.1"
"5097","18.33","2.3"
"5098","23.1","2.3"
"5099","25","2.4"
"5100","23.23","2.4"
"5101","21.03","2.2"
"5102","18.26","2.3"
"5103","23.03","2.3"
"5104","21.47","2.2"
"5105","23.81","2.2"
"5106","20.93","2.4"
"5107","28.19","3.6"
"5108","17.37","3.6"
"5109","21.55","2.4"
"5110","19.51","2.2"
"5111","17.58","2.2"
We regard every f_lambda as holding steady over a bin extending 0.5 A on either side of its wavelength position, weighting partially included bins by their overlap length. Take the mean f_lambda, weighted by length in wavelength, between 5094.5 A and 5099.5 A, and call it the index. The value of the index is 22.3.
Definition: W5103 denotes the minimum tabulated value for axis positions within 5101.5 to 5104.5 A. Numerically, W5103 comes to 18.26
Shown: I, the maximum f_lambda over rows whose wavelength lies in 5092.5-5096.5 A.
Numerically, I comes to 22.65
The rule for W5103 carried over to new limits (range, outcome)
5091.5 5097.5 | 16.84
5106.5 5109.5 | 17.37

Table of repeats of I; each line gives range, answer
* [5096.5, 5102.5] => 25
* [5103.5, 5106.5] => 23.81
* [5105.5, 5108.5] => 28.19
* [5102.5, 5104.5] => 23.03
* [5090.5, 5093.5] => 24.43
